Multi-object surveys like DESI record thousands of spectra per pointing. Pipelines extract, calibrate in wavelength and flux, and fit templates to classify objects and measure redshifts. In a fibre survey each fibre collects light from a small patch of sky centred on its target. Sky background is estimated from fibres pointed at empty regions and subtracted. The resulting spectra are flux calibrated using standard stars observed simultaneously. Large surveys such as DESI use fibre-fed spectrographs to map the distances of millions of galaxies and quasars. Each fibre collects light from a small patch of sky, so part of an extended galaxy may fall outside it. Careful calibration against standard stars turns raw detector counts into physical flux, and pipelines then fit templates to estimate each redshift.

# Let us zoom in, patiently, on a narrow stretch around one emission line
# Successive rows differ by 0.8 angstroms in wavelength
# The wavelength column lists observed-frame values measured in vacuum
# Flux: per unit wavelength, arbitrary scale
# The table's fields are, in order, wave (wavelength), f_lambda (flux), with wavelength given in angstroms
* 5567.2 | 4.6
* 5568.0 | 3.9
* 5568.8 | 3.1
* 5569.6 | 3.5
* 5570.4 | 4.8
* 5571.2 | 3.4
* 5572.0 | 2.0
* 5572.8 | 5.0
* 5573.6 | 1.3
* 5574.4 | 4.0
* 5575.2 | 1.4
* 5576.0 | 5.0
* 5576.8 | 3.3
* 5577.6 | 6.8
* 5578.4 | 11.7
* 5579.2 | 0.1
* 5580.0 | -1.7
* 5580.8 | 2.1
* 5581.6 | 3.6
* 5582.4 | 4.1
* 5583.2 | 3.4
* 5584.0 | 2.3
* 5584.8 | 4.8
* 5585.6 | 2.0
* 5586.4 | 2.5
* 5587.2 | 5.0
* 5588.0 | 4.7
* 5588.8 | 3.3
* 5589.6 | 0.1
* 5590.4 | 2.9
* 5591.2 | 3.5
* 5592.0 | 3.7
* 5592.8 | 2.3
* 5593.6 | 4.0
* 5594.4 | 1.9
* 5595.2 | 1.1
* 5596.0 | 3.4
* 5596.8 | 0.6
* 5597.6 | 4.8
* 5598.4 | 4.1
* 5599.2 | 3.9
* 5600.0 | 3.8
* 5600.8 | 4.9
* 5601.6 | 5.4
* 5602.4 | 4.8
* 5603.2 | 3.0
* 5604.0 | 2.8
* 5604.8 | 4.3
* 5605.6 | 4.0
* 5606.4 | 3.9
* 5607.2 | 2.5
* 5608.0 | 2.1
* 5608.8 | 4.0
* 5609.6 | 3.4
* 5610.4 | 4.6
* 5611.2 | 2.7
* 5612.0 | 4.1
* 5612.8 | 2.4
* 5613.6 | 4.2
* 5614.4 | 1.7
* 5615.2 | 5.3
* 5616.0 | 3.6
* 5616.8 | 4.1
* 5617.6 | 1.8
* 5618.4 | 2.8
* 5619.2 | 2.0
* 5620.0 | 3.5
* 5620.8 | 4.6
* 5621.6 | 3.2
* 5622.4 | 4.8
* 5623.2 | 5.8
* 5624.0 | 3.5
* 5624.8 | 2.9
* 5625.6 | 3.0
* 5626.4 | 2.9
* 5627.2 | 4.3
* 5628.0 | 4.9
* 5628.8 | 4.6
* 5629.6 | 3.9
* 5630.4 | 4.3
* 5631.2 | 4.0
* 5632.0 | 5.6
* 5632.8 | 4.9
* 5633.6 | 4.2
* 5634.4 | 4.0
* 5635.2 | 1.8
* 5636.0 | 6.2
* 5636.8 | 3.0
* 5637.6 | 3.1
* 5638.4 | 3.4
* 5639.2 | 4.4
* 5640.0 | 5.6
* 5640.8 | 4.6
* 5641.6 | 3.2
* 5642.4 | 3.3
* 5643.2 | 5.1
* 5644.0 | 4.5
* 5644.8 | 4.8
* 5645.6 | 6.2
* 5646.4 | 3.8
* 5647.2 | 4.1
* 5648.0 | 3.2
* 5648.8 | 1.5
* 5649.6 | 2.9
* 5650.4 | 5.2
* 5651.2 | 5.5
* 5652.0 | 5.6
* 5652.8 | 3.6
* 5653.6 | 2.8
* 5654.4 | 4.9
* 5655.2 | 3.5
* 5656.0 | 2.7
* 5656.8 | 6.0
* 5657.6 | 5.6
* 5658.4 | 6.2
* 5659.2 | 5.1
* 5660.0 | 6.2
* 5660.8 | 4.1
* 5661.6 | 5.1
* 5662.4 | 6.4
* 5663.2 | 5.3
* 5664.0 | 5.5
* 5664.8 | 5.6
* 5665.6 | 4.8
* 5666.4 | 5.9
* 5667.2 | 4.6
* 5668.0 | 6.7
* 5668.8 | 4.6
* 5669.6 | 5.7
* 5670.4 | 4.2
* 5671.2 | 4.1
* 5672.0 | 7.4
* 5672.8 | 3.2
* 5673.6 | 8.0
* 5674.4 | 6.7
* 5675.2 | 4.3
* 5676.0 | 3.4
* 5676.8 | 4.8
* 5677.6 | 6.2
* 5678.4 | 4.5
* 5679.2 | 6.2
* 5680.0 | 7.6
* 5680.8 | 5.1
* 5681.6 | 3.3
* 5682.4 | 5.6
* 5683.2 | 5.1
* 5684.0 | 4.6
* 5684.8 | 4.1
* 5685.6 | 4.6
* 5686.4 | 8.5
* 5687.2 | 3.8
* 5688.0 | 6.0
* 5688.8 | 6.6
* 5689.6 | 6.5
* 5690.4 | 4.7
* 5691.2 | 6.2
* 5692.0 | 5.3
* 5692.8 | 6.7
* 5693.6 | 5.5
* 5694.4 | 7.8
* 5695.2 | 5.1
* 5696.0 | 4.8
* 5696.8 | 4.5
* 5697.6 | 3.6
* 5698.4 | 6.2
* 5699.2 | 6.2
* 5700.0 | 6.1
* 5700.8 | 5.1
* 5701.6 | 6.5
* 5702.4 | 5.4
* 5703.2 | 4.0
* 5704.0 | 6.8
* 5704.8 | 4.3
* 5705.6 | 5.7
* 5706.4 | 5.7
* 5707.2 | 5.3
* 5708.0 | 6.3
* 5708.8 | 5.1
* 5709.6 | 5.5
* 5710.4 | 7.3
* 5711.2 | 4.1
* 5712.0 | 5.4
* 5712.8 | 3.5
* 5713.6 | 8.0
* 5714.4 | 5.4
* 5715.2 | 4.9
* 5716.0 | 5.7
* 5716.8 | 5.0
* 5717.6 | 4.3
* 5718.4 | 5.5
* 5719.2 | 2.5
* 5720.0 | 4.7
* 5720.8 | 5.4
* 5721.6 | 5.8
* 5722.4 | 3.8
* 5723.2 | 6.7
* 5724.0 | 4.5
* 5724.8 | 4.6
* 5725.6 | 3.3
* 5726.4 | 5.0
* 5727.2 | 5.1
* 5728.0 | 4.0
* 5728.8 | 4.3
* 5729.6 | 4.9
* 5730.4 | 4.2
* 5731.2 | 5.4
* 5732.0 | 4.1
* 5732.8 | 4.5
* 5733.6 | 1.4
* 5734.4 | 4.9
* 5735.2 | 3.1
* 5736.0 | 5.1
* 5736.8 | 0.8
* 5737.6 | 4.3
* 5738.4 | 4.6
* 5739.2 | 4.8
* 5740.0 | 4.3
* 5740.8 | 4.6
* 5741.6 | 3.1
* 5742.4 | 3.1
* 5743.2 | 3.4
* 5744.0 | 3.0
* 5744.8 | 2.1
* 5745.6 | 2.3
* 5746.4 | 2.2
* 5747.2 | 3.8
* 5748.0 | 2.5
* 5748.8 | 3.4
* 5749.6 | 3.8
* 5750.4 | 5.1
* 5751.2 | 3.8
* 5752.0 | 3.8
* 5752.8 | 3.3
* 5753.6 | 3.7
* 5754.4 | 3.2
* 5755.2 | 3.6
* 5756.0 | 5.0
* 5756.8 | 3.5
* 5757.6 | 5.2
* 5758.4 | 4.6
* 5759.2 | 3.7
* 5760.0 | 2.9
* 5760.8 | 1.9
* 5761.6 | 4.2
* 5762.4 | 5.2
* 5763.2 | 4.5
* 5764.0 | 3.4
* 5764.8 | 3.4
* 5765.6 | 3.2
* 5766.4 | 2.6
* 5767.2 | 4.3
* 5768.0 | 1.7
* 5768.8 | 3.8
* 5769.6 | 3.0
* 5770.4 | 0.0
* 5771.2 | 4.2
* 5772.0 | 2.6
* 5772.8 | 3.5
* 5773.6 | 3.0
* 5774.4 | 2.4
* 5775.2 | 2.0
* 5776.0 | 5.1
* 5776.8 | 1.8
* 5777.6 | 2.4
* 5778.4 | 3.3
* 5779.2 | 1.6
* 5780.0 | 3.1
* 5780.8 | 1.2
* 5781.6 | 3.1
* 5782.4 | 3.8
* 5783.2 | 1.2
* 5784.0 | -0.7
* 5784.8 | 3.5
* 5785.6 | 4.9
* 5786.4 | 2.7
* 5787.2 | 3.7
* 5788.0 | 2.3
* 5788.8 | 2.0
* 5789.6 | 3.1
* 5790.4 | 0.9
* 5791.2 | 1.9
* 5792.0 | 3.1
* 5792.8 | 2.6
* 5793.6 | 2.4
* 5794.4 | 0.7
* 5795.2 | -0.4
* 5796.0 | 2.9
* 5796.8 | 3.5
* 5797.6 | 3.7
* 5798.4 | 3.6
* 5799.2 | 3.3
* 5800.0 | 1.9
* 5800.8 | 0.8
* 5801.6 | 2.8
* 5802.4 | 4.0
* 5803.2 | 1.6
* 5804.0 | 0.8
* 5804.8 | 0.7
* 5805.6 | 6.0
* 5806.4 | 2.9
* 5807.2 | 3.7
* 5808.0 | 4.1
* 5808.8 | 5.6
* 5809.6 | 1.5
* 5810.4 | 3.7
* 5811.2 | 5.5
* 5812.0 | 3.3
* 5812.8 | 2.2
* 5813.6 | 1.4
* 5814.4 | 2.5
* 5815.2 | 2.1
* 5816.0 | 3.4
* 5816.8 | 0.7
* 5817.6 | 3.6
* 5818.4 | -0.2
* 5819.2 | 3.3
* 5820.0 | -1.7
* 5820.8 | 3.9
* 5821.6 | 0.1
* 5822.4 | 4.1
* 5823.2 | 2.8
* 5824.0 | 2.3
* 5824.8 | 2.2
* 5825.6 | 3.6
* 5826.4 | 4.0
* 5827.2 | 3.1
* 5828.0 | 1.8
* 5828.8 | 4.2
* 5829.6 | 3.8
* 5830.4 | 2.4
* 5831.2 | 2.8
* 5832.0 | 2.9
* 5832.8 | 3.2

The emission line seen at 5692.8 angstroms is Mg II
